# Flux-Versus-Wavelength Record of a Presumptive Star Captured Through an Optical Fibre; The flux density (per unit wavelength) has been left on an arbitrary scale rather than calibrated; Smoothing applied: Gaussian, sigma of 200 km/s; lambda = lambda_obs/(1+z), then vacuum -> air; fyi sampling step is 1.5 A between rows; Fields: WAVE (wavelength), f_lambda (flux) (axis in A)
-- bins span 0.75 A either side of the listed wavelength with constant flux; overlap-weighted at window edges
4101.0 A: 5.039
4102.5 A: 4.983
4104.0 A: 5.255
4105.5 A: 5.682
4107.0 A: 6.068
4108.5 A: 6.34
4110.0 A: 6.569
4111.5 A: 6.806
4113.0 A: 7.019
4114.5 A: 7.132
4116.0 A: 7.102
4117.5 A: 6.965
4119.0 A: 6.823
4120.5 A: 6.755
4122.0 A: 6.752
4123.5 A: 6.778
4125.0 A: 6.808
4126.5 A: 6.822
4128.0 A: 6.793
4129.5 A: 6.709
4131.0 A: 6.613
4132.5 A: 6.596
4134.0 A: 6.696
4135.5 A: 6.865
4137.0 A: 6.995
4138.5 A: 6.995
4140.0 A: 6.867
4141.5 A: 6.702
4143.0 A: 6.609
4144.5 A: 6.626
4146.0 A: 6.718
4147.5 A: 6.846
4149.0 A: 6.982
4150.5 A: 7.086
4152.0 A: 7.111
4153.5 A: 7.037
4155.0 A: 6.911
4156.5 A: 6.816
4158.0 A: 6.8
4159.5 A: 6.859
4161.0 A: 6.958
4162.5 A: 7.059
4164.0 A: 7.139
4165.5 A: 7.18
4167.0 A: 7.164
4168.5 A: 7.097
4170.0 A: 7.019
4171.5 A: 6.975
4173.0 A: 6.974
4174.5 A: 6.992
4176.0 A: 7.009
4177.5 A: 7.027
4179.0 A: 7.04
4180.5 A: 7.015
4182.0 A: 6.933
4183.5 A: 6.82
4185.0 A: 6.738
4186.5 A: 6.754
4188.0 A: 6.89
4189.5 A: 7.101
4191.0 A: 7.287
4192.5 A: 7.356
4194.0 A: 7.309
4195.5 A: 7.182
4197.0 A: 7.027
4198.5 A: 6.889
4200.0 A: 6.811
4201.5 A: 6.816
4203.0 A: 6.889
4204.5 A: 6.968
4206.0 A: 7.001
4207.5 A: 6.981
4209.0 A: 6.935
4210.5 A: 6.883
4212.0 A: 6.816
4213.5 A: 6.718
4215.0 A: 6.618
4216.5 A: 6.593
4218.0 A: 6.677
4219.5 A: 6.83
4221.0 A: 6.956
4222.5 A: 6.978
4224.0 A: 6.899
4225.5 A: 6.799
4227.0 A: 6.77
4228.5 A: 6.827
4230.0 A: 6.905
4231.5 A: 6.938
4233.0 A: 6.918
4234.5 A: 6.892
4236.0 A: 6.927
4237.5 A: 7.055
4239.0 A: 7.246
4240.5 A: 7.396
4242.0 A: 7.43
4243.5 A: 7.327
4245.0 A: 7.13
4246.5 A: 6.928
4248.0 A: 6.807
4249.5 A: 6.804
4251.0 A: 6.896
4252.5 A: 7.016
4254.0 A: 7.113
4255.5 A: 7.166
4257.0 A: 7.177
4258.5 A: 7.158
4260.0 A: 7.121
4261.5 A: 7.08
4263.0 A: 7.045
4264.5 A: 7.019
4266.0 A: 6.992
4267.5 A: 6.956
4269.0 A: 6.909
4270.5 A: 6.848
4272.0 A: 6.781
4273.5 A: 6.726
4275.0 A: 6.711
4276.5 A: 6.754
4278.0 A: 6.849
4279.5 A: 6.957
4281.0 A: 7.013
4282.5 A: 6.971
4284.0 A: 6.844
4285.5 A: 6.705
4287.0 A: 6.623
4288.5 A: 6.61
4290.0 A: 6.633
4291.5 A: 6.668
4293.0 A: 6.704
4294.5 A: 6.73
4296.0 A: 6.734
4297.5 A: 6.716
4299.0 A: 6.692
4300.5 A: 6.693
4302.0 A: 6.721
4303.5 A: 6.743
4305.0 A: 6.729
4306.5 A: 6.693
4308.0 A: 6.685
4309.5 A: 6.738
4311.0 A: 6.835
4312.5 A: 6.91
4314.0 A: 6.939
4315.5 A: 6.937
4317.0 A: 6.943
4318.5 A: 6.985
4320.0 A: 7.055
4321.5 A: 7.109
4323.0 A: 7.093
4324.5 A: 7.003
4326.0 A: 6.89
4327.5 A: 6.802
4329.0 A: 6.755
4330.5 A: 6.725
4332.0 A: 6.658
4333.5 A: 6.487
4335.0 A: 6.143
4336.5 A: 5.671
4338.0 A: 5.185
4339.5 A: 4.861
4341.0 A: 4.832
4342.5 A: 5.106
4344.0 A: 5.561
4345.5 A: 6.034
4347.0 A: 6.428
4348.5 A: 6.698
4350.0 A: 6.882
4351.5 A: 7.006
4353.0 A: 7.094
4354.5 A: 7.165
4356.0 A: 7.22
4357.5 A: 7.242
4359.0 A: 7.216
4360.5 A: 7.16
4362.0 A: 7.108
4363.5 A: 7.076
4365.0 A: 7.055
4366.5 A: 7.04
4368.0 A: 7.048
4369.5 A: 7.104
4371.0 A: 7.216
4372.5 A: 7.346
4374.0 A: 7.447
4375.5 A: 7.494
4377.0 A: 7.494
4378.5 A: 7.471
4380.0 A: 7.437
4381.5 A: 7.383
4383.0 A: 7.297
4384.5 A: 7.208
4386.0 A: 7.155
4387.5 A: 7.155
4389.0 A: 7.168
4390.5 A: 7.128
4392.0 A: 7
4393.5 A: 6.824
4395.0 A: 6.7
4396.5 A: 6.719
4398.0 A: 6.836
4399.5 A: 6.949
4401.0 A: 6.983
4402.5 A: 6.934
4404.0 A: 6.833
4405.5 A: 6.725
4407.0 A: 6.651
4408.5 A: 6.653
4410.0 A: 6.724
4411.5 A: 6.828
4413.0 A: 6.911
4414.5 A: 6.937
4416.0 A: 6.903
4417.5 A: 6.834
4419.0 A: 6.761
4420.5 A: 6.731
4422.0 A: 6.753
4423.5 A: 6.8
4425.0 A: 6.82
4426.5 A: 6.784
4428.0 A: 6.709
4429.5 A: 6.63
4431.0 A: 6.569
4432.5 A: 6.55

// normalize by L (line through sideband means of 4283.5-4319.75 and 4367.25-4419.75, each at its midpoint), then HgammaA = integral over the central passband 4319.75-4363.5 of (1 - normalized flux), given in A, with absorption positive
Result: 2.3 A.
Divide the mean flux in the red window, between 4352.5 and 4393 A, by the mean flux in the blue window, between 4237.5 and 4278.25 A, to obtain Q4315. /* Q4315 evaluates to 1.03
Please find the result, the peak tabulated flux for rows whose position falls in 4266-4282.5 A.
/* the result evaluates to 7.013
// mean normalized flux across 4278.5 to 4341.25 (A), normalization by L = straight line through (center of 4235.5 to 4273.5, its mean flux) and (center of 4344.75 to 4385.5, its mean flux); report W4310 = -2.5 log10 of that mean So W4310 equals 0.070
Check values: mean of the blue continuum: 7.05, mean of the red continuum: 7.12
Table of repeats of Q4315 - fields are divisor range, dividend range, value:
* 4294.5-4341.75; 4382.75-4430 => 1.04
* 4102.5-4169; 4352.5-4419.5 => 1.04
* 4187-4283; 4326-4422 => 0.98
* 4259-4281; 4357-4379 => 1.05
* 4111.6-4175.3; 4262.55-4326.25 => 0.99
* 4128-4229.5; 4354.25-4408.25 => 1.03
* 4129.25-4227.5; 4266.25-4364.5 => 0.97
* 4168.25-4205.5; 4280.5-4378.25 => 0.96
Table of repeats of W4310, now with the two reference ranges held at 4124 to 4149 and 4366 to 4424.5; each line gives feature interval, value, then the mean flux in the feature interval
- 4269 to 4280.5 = 0.014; 6.82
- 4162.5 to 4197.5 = -0.036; 7.05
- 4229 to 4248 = -0.032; 7.08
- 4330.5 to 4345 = 0.221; 5.68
